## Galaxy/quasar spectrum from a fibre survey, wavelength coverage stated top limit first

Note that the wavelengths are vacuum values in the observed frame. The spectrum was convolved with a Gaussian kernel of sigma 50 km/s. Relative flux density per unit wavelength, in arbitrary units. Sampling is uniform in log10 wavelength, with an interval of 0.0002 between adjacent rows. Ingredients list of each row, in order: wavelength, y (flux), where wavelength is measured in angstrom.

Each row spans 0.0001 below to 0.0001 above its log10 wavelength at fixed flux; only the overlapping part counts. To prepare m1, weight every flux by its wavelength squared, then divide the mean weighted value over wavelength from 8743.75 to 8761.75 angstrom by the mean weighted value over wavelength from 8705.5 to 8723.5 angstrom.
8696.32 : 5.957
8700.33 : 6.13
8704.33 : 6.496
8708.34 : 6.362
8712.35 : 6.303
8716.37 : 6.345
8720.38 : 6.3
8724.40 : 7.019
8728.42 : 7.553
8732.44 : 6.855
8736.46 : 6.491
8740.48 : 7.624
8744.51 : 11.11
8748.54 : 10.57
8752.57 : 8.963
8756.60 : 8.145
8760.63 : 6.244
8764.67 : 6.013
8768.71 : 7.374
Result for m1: 1.42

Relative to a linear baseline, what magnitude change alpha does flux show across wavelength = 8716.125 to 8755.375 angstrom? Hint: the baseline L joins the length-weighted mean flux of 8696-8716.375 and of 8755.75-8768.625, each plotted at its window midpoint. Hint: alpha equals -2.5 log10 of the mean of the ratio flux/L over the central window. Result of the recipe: -0.21 mag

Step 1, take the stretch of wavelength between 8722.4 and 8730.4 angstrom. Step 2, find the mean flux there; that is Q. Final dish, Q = 7.28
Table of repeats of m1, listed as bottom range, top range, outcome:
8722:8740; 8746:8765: 1.18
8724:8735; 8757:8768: 0.93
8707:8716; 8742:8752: 1.66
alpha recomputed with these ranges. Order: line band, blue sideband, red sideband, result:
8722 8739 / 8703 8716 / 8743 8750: 0.258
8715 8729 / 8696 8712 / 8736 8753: 0.125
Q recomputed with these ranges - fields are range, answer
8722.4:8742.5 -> 7.11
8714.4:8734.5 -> 6.82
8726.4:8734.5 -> 7.2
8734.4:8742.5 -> 7.06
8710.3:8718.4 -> 6.32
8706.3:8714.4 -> 6.33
